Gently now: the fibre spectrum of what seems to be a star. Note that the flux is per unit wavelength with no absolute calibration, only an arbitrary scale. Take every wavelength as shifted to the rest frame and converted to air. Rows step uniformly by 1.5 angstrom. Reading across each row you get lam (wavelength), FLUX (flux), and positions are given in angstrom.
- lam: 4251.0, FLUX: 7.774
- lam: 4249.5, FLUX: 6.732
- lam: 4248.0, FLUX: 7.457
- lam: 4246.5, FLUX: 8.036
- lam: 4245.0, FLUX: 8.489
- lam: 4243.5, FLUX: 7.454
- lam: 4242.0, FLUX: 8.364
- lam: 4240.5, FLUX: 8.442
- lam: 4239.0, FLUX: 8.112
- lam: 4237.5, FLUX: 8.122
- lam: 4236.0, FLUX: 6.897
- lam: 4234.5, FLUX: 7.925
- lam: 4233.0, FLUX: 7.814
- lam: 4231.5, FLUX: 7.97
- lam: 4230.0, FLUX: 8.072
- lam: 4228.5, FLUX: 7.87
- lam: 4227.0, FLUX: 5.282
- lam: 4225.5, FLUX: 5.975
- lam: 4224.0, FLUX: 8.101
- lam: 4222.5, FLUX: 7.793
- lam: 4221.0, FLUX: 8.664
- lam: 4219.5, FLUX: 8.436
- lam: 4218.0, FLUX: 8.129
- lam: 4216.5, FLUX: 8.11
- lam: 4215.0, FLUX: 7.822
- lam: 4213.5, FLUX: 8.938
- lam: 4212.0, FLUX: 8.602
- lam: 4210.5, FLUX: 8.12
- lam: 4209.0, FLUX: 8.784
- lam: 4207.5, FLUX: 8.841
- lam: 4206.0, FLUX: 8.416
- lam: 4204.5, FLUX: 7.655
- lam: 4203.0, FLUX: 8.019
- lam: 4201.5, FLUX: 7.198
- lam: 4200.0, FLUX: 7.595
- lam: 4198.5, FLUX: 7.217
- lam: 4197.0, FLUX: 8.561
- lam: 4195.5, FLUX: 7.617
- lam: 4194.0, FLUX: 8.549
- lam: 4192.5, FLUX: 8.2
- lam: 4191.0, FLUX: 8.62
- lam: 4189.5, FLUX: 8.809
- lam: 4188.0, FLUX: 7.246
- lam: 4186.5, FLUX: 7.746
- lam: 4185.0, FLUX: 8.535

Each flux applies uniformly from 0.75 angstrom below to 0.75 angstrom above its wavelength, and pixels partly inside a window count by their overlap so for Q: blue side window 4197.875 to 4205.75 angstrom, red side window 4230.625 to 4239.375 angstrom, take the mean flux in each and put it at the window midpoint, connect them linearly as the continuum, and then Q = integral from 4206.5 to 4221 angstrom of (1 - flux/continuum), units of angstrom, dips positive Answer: -1.4 angstrom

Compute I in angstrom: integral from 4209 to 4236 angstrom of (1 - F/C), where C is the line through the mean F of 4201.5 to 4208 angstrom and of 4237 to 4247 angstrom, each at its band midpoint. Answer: 0.86 angstrom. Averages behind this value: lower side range 8.09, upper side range 8.15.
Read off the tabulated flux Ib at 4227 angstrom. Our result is 5.282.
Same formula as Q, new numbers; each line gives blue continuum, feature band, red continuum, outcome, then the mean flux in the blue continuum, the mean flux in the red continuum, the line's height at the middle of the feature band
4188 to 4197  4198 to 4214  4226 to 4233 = -0.4 angstrom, 8.28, 7.31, 7.93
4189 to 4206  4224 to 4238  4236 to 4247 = 1.2 angstrom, 8.01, 8.06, 8.05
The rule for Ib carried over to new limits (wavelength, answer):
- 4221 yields 8.664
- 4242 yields 8.364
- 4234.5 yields 7.925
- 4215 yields 7.822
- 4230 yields 8.072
